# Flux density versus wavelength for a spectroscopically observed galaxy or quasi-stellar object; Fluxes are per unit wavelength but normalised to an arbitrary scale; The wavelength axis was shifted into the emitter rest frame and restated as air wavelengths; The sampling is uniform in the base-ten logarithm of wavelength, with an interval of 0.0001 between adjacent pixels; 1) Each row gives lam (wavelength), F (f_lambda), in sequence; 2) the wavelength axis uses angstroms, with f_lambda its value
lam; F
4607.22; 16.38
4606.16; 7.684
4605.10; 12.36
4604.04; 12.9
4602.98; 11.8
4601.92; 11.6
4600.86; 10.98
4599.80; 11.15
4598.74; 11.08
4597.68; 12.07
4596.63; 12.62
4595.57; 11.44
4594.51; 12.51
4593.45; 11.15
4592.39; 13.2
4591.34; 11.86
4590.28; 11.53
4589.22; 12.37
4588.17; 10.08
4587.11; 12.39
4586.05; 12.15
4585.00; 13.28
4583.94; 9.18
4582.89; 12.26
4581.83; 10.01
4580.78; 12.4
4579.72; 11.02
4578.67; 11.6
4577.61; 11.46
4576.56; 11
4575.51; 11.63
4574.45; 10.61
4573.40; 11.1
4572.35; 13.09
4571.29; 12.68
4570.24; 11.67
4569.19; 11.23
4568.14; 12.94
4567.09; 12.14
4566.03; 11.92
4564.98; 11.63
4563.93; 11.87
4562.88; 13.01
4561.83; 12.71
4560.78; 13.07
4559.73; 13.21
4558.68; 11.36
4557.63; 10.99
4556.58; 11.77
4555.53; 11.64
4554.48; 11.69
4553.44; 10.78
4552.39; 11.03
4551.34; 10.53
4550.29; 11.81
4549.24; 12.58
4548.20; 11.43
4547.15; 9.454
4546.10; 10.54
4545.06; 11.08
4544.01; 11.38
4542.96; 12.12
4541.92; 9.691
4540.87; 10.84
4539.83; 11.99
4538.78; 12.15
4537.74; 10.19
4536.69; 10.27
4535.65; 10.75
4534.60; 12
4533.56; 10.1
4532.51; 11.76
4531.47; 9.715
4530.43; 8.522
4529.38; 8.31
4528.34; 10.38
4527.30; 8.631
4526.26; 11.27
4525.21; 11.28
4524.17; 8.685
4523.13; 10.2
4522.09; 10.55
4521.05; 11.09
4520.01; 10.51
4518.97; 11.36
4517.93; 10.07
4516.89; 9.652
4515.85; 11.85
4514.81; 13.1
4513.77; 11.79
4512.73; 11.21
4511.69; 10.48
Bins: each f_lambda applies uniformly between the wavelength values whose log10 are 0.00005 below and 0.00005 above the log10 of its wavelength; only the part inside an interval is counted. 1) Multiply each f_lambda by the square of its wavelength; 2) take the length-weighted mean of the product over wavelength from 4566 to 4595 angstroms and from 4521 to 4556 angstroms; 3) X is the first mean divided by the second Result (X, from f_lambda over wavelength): 1.11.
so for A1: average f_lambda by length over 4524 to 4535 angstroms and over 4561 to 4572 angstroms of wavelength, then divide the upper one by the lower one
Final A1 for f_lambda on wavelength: 1.2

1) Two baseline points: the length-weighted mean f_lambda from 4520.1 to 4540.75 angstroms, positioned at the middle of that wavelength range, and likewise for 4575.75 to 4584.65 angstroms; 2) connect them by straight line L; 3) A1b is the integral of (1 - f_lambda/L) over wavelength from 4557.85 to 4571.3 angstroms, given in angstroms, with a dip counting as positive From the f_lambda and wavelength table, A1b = -1.57 angstroms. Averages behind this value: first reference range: 10.4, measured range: 12.2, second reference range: 11.2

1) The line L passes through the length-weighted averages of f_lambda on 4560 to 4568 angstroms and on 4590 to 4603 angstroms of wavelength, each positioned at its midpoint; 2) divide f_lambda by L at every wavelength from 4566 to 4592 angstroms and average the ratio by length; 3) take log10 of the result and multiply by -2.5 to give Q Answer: 0.04 mag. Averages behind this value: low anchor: 12.4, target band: 11.7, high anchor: 11.8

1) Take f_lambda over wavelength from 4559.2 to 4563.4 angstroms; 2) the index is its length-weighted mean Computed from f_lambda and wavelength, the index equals 13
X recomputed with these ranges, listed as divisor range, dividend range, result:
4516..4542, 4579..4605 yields 1.16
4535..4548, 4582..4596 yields 1.10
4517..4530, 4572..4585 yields 1.14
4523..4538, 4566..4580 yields 1.18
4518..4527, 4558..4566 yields 1.19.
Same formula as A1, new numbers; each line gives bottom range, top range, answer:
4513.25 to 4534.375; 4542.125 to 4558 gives 1.07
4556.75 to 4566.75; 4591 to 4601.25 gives 0.97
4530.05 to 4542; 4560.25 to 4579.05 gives 1.12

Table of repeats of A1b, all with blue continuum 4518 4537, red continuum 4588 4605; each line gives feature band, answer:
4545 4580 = -1.9 angstroms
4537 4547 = -0.4 angstroms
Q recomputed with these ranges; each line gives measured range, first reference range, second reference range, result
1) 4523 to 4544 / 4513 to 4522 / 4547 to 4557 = 0.08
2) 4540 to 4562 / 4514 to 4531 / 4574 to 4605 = -0.05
